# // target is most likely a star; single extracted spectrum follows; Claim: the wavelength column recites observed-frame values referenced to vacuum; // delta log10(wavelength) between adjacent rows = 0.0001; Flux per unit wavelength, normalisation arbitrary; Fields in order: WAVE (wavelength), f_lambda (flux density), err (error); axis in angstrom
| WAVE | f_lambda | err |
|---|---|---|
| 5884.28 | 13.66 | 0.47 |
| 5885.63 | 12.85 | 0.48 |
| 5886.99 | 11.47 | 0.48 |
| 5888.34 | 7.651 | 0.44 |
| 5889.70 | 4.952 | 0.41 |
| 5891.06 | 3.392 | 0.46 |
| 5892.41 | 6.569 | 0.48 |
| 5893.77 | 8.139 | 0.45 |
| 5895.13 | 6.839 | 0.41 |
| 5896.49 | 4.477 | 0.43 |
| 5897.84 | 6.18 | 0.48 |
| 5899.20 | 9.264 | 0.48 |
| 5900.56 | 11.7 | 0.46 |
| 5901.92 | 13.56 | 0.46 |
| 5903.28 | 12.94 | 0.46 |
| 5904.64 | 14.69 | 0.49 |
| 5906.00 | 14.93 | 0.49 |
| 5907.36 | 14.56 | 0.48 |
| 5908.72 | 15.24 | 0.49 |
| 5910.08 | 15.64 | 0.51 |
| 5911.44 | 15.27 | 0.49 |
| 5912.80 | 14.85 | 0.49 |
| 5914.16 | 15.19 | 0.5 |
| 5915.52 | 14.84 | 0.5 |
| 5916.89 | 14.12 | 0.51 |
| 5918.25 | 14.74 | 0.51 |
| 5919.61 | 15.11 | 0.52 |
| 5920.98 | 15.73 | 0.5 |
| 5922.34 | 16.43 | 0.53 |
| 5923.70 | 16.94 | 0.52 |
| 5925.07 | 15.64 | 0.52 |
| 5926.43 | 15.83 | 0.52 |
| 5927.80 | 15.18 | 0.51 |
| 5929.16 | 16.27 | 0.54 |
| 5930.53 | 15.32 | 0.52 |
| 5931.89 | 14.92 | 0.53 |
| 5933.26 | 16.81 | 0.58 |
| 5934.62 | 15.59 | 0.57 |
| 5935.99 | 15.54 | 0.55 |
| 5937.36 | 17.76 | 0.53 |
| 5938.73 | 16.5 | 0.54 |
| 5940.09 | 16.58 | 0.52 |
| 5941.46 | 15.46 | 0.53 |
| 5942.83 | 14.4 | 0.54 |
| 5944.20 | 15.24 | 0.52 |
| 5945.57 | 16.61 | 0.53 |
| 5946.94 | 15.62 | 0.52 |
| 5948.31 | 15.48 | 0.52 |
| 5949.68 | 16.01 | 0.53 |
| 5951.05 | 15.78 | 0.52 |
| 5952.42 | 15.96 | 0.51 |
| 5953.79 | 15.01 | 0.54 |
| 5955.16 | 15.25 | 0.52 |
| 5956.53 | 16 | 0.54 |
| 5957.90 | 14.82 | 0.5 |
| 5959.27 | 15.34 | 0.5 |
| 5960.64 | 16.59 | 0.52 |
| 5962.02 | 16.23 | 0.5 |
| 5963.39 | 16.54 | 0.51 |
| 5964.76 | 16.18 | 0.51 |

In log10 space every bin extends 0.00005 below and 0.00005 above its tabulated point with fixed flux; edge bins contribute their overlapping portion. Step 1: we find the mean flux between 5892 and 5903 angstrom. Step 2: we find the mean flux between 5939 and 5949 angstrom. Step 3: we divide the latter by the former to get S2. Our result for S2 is 1.8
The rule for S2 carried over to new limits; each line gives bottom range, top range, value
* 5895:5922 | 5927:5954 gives 1.20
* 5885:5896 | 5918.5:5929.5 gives 2.07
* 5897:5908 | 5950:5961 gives 1.29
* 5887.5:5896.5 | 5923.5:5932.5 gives 2.52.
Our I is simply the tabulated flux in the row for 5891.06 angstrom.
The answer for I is 3.392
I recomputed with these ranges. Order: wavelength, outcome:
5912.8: 14.85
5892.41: 6.569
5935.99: 15.54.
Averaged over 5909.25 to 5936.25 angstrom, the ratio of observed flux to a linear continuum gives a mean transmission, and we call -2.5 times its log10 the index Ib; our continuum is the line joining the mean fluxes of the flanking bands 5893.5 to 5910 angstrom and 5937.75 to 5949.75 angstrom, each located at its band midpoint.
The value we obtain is -0.15 mag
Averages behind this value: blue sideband 11.3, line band 15.5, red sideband 15.8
